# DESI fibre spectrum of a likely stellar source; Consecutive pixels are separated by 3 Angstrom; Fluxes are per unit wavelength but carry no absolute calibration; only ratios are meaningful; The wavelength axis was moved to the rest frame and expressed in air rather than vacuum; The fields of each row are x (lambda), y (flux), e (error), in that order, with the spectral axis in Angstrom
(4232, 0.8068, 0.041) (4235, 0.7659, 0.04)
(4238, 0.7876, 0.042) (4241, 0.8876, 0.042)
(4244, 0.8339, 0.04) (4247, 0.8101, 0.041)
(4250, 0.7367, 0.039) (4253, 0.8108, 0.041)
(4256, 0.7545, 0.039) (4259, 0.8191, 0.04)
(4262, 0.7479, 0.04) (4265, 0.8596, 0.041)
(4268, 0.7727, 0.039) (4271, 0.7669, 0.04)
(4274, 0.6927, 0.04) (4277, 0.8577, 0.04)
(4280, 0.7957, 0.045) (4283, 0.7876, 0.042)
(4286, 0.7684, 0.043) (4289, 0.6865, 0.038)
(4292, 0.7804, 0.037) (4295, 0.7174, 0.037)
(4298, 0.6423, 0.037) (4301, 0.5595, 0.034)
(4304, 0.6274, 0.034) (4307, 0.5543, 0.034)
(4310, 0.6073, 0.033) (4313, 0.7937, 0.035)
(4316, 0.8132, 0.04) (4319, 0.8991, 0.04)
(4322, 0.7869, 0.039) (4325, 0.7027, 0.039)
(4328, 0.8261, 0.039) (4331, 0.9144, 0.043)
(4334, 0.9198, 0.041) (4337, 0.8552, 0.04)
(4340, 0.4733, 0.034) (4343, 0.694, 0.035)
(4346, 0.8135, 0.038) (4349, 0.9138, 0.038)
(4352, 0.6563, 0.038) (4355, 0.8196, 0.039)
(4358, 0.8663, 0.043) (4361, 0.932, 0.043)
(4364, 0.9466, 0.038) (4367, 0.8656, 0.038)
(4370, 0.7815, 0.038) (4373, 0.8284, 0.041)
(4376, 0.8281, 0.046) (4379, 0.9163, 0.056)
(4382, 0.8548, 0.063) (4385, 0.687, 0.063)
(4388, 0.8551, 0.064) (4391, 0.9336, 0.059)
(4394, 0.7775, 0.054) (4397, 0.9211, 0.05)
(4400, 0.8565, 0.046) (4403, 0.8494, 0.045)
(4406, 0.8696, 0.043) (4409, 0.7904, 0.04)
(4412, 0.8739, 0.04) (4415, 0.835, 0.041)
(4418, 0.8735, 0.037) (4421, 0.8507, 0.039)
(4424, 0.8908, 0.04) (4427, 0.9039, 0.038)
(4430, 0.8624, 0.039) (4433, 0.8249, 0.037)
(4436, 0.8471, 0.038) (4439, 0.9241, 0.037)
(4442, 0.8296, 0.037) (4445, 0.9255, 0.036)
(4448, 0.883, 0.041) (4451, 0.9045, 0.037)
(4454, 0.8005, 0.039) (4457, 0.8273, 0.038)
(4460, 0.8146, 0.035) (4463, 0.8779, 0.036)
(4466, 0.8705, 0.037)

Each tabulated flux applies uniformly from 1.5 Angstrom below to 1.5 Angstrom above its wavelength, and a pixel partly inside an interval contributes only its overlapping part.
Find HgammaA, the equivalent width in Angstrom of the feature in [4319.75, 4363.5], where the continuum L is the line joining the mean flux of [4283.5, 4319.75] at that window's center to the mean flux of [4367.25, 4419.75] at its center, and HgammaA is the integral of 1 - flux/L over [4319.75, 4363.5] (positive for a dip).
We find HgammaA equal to -2.3 Angstrom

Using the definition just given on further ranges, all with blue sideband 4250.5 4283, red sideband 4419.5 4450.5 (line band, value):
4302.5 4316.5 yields 2.41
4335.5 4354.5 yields 2.04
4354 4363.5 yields -0.55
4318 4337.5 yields -0.54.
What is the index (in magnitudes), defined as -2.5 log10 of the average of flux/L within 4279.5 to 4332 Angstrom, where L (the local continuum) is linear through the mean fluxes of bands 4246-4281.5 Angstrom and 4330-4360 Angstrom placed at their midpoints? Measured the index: 0.079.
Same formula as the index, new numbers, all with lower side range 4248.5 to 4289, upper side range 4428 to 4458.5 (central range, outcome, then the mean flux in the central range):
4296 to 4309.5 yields 0.30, 0.601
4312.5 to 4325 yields -0.01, 0.811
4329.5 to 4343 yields 0.04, 0.78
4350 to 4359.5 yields 0.04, 0.788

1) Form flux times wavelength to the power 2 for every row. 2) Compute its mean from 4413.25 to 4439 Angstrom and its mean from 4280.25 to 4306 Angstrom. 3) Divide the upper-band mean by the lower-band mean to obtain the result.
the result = 1.32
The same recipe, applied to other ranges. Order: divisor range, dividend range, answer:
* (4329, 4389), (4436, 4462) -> 1.09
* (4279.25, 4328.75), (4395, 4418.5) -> 1.24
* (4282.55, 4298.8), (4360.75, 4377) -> 1.22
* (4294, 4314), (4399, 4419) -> 1.40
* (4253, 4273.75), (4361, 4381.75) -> 1.16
